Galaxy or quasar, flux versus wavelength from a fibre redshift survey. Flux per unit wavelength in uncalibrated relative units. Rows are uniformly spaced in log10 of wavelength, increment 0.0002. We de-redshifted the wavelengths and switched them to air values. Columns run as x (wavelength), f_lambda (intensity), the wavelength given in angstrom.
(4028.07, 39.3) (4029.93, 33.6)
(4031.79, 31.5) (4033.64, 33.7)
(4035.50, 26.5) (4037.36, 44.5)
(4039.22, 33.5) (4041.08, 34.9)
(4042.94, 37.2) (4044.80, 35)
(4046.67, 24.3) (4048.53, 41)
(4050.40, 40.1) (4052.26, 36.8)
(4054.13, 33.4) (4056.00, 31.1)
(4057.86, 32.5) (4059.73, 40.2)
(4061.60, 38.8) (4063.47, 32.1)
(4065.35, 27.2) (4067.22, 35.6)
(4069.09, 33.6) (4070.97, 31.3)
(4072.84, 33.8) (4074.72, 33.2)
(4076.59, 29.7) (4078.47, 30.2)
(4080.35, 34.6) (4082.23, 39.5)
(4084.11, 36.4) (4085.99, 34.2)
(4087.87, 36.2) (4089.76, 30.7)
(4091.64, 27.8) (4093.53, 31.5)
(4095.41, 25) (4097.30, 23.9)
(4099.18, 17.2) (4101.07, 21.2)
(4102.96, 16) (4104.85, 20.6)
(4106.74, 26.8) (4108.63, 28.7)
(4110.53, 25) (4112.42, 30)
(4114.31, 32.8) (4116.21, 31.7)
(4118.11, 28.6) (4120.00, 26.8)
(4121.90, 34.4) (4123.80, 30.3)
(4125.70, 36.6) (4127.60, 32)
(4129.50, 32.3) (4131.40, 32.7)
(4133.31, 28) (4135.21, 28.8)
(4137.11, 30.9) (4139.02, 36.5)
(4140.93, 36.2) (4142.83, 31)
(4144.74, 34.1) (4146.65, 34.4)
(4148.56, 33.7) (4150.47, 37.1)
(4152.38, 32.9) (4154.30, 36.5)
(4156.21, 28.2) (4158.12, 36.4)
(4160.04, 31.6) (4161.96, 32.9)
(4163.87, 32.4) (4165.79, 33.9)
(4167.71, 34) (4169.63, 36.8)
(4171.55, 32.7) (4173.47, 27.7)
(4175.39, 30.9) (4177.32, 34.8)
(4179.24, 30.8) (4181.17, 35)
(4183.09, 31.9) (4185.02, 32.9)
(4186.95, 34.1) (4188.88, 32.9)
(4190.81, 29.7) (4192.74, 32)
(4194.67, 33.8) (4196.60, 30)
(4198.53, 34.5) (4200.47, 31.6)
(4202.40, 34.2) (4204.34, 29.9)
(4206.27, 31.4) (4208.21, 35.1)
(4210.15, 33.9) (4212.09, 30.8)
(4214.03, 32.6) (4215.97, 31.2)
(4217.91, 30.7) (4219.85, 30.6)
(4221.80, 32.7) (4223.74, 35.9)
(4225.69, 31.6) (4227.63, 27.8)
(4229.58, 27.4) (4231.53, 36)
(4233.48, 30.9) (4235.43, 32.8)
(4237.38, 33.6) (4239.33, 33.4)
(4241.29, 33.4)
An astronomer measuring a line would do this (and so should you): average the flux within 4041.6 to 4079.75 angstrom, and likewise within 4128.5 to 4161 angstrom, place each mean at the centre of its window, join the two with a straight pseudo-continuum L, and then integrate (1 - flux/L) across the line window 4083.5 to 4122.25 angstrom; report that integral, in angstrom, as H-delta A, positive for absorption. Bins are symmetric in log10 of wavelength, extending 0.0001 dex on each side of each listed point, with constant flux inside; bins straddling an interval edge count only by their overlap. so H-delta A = 6.6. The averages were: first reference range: 33.9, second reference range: 33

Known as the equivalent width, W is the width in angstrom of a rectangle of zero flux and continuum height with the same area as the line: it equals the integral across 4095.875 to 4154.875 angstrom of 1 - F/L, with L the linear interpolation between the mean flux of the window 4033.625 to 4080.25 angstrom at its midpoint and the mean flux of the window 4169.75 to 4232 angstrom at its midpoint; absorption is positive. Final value 5.8 angstrom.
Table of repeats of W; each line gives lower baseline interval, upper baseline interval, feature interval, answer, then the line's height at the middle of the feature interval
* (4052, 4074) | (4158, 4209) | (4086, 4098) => 1.4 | 33.5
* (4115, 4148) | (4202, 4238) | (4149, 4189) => -1.4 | 32.1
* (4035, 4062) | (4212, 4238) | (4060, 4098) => 2.5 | 34.8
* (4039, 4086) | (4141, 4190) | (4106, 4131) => 2.3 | 33.7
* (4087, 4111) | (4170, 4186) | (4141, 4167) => -2.9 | 30.2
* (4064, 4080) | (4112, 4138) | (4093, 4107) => 4.1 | 31.5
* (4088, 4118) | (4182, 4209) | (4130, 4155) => -3.7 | 28.9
